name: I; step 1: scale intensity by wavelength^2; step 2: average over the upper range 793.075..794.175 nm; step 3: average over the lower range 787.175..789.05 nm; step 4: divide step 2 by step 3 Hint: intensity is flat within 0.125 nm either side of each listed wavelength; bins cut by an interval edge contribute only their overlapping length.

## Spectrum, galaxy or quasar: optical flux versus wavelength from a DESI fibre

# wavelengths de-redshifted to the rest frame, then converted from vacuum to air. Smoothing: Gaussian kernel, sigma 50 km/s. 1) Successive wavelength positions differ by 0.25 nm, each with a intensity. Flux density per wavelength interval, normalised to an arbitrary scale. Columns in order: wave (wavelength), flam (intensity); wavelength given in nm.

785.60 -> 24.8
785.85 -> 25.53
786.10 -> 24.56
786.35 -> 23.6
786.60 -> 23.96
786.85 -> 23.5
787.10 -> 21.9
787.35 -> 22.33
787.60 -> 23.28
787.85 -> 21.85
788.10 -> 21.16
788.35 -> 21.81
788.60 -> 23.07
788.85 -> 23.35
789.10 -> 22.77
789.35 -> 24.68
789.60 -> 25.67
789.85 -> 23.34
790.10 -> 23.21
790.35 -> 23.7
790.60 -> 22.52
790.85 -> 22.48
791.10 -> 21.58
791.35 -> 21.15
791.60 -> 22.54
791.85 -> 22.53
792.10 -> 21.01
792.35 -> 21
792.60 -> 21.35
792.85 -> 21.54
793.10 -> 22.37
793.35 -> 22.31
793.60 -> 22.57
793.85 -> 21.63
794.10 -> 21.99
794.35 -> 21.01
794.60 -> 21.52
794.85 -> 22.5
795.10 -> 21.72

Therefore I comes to 1.0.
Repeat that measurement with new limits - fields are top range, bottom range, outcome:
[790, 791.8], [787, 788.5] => 1.03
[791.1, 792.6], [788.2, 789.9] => 0.93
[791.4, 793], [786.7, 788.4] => 0.98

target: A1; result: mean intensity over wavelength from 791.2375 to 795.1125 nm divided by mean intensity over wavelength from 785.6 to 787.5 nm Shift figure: 0.92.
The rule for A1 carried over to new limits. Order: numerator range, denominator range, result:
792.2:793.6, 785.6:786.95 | 0.90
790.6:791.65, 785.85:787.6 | 0.94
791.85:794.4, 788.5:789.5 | 0.92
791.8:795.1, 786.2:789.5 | 0.95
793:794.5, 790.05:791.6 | 0.98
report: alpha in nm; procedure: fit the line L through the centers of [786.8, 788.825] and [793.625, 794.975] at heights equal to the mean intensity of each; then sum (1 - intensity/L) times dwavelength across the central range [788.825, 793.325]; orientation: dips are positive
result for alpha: -0.101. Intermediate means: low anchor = 22.4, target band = 22.6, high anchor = 21.8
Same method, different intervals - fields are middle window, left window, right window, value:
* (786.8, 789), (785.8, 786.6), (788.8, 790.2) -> 0.15 nm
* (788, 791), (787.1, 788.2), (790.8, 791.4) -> -0.17 nm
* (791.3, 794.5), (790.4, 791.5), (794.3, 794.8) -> 0.00 nm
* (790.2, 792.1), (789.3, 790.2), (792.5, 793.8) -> 0.08 nm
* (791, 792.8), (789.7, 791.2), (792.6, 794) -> 0.07 nm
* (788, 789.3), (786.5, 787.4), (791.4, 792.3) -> 0.00 nm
